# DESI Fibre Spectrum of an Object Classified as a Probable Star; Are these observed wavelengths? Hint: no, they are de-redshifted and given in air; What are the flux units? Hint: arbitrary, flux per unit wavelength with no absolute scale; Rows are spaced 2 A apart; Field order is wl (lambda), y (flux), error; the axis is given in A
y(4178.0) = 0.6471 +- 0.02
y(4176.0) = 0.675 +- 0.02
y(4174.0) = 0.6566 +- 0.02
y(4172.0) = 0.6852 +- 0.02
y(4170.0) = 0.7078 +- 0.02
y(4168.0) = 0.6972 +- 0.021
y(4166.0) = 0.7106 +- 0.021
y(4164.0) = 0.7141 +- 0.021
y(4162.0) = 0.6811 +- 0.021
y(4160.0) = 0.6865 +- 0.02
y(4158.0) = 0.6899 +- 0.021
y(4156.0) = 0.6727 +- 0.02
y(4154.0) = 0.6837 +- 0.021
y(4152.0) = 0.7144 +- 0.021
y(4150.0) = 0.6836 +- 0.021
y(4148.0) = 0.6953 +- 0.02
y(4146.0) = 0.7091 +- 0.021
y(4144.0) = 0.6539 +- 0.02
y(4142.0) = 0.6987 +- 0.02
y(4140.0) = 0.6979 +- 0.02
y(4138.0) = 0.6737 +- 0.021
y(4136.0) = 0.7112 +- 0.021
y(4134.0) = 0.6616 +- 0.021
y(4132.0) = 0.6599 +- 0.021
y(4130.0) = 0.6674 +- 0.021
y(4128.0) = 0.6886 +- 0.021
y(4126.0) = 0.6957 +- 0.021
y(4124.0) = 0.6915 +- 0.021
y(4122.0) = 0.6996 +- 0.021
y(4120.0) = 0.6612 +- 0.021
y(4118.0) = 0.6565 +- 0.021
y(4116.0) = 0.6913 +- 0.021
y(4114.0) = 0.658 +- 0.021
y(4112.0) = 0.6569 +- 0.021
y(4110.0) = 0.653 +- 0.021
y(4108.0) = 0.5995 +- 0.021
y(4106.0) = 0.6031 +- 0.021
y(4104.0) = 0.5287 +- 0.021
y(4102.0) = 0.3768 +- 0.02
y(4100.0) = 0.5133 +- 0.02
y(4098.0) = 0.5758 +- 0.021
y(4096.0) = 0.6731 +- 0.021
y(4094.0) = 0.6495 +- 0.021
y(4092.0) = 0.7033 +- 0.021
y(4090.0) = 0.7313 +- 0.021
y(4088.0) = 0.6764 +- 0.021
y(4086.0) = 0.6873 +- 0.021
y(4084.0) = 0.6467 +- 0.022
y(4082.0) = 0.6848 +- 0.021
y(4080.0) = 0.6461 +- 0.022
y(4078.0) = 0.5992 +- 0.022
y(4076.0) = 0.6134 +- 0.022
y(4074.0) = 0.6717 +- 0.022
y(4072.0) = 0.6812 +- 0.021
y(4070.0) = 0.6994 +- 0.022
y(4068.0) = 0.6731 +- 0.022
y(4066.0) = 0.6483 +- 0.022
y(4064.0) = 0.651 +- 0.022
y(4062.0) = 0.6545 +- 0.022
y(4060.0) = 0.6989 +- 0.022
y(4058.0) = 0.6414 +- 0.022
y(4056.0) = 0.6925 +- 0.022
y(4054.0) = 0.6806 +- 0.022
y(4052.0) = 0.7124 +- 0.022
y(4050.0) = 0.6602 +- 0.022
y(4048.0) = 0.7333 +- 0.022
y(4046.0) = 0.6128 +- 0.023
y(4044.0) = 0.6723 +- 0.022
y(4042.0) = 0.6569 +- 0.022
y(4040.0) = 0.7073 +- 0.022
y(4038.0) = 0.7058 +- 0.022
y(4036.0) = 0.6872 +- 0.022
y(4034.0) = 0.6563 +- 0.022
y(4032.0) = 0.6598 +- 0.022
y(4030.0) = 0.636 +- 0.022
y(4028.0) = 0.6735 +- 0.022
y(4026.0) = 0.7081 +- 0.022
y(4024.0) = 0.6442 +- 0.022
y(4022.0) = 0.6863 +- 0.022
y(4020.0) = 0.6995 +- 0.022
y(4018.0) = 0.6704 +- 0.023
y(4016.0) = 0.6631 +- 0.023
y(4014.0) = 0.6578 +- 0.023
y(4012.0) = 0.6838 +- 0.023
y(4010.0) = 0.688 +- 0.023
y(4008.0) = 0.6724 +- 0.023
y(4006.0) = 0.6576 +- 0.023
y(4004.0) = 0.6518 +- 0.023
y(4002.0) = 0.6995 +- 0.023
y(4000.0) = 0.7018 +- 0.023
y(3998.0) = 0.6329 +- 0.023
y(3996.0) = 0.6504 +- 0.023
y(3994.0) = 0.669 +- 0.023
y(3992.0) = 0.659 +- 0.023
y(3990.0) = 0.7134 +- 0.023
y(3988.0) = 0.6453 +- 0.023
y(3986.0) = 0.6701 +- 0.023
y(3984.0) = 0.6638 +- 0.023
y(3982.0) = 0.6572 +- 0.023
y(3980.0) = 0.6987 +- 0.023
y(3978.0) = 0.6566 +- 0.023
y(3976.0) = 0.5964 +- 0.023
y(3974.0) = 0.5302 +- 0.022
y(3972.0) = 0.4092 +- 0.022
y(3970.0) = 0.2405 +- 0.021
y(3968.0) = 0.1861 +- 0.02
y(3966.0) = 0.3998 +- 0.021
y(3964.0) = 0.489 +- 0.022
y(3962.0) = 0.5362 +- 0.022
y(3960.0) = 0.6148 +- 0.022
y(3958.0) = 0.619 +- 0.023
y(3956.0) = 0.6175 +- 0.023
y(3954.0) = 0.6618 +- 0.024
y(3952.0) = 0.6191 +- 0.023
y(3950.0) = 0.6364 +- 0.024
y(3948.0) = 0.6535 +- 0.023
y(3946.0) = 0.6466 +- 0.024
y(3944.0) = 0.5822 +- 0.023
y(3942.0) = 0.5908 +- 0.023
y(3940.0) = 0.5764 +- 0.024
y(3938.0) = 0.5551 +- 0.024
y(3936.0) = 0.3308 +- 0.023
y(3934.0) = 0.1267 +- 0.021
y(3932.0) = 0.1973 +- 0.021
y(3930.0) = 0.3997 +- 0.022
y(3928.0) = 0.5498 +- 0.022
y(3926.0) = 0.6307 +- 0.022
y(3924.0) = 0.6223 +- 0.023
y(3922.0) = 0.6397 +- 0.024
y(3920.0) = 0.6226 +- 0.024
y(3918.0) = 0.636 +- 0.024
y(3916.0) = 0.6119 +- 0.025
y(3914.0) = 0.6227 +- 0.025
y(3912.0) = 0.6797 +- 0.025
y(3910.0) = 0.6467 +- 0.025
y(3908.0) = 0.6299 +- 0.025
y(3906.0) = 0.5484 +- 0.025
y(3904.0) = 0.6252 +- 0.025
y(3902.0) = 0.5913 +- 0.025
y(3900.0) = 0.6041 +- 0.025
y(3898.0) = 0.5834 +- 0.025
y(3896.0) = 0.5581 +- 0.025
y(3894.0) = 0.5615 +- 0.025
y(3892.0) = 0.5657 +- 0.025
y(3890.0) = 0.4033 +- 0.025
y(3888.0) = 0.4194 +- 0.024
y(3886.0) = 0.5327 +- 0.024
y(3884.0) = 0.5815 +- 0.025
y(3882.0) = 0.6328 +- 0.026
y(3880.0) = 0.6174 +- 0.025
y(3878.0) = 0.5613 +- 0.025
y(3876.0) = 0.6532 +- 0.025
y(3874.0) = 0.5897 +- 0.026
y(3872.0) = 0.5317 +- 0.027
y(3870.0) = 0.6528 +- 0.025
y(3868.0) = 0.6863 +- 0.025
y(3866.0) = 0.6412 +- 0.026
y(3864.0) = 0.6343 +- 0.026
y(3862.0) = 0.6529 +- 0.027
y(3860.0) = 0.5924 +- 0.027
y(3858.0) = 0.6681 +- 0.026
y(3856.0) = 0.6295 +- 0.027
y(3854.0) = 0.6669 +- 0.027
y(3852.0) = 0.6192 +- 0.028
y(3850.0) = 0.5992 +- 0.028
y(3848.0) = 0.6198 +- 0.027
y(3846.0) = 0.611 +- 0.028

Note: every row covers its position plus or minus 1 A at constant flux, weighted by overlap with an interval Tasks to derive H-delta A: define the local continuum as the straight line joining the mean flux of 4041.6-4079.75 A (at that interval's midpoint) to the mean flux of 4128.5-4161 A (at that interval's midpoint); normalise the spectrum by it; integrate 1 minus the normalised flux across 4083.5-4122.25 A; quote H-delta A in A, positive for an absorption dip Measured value 2.6 A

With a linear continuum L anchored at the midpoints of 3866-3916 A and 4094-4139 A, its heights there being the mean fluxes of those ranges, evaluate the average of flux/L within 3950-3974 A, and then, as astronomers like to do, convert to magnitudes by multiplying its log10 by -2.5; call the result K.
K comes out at 0.21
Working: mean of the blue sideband 0.588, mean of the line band 0.498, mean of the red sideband 0.636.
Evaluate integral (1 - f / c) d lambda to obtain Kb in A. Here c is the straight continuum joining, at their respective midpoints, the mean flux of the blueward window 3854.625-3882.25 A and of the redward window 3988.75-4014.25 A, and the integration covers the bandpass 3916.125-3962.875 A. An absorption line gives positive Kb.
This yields 7.1 A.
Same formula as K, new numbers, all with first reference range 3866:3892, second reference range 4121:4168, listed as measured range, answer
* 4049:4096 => -0.02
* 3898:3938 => 0.09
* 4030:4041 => -0.06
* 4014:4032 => -0.06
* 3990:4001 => -0.07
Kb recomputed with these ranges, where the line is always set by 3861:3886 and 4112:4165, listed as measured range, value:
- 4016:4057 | -1.22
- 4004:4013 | -0.31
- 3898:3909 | 0.45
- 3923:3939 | 5.18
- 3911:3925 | -0.14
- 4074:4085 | 0.46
